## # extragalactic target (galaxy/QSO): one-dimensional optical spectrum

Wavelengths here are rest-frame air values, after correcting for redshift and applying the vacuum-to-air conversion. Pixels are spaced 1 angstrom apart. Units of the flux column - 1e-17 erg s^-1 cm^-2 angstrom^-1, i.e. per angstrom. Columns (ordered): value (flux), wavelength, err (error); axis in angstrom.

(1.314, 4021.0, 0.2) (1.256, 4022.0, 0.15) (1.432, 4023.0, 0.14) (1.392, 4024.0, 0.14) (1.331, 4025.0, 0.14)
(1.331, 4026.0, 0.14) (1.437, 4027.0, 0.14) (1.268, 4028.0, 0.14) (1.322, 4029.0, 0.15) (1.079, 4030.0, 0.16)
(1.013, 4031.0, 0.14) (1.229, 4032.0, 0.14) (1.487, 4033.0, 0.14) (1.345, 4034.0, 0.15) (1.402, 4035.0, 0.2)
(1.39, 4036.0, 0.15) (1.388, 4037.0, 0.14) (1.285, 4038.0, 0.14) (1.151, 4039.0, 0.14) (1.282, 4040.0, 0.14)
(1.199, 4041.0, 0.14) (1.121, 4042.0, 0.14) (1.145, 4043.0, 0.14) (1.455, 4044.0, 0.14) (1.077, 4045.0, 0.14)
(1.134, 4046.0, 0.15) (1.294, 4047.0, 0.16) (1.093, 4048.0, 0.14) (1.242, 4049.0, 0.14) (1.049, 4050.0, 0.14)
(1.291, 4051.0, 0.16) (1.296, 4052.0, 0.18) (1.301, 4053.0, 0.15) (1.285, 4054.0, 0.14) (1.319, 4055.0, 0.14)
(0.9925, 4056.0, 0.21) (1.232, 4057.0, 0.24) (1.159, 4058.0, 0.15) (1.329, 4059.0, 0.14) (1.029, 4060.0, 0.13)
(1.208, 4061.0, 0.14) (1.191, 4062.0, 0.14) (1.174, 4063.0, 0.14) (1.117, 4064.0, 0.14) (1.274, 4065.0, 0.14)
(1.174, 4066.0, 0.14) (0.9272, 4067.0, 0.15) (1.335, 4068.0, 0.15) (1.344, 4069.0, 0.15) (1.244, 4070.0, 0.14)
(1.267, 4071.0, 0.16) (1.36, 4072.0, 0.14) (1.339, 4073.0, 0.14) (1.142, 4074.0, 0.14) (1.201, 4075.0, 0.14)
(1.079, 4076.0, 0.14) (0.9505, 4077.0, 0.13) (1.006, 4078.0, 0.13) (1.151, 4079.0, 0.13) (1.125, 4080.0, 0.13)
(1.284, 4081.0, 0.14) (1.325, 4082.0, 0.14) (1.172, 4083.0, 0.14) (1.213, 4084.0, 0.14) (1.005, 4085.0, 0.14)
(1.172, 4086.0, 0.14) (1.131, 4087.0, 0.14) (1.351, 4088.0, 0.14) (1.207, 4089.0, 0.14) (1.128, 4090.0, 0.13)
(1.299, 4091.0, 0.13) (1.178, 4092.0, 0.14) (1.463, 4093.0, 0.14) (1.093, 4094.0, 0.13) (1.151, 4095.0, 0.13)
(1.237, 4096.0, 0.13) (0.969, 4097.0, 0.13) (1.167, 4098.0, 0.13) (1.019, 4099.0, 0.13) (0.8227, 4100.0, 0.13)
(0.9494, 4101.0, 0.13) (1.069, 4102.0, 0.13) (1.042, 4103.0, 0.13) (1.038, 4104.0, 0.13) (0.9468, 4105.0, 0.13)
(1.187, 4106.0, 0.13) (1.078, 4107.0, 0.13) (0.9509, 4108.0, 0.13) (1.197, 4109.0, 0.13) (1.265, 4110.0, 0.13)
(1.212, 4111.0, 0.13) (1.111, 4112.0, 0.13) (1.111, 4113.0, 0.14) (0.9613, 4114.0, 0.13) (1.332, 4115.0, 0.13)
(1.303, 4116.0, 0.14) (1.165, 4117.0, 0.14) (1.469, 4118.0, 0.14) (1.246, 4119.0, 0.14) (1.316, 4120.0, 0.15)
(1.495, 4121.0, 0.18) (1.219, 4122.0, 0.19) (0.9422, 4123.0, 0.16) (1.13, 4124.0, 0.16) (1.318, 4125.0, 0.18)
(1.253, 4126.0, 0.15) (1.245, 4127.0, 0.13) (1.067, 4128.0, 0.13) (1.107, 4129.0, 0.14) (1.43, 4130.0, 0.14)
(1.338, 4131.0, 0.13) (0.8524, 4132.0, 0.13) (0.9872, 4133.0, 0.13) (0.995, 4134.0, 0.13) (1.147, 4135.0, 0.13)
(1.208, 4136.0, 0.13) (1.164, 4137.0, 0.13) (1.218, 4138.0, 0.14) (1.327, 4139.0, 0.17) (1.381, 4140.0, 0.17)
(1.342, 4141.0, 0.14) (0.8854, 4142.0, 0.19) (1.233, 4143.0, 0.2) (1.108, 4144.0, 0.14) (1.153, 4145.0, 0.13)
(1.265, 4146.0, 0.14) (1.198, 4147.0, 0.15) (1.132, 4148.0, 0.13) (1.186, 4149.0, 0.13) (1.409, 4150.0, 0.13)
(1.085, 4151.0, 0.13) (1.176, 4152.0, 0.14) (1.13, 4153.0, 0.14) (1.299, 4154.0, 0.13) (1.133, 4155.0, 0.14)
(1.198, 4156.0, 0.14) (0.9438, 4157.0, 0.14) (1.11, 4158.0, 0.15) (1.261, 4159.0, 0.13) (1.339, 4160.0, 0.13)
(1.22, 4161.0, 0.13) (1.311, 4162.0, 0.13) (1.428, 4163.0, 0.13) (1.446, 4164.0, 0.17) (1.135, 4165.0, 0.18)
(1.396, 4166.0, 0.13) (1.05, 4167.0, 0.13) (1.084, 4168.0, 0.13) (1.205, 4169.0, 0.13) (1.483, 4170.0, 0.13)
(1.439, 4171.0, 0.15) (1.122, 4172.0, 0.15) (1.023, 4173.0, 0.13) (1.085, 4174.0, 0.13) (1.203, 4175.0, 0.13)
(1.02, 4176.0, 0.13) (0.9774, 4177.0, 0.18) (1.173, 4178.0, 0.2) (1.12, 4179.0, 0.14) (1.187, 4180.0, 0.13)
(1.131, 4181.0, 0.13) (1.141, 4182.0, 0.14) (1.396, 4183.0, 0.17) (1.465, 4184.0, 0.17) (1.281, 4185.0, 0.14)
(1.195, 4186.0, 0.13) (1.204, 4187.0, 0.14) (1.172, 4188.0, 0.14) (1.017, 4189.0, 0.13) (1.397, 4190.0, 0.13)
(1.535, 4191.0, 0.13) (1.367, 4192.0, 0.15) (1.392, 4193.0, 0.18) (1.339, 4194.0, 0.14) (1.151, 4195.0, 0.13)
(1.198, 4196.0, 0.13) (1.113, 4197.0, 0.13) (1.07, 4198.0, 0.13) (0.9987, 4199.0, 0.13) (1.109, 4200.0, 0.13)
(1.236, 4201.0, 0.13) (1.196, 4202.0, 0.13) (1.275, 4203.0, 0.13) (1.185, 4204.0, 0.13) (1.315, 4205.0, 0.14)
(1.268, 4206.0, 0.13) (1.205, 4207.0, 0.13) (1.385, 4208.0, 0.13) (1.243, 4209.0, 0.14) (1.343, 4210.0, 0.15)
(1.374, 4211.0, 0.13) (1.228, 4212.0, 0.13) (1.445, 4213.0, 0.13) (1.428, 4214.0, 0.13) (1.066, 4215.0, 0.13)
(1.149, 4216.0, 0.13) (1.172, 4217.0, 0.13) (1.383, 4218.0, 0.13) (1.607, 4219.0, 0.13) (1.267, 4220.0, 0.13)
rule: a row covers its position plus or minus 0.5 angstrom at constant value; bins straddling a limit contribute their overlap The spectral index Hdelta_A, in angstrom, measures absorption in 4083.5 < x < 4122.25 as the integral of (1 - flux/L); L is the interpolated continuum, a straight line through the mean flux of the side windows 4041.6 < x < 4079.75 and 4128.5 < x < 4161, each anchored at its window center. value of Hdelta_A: 0.8 angstrom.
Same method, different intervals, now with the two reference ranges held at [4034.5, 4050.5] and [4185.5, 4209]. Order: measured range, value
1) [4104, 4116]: 1.0 angstrom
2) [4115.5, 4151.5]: 0.8 angstrom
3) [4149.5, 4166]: 0.0 angstrom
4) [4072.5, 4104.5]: 2.4 angstrom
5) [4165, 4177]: 0.5 angstrom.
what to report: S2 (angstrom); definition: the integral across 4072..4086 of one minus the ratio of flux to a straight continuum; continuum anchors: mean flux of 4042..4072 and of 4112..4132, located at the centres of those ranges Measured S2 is 0.6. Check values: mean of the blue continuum 1.21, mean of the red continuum 1.22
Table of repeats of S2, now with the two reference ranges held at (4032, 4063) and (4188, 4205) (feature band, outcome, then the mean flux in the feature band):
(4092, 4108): 2.0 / 1.08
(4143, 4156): 0.4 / 1.19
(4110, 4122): -0.1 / 1.25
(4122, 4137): 1.0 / 1.15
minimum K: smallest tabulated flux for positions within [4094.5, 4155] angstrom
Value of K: 0.8227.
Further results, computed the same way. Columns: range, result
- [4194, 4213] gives 0.9987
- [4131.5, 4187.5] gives 0.8524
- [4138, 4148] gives 0.8854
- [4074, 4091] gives 0.9505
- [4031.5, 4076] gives 0.9272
